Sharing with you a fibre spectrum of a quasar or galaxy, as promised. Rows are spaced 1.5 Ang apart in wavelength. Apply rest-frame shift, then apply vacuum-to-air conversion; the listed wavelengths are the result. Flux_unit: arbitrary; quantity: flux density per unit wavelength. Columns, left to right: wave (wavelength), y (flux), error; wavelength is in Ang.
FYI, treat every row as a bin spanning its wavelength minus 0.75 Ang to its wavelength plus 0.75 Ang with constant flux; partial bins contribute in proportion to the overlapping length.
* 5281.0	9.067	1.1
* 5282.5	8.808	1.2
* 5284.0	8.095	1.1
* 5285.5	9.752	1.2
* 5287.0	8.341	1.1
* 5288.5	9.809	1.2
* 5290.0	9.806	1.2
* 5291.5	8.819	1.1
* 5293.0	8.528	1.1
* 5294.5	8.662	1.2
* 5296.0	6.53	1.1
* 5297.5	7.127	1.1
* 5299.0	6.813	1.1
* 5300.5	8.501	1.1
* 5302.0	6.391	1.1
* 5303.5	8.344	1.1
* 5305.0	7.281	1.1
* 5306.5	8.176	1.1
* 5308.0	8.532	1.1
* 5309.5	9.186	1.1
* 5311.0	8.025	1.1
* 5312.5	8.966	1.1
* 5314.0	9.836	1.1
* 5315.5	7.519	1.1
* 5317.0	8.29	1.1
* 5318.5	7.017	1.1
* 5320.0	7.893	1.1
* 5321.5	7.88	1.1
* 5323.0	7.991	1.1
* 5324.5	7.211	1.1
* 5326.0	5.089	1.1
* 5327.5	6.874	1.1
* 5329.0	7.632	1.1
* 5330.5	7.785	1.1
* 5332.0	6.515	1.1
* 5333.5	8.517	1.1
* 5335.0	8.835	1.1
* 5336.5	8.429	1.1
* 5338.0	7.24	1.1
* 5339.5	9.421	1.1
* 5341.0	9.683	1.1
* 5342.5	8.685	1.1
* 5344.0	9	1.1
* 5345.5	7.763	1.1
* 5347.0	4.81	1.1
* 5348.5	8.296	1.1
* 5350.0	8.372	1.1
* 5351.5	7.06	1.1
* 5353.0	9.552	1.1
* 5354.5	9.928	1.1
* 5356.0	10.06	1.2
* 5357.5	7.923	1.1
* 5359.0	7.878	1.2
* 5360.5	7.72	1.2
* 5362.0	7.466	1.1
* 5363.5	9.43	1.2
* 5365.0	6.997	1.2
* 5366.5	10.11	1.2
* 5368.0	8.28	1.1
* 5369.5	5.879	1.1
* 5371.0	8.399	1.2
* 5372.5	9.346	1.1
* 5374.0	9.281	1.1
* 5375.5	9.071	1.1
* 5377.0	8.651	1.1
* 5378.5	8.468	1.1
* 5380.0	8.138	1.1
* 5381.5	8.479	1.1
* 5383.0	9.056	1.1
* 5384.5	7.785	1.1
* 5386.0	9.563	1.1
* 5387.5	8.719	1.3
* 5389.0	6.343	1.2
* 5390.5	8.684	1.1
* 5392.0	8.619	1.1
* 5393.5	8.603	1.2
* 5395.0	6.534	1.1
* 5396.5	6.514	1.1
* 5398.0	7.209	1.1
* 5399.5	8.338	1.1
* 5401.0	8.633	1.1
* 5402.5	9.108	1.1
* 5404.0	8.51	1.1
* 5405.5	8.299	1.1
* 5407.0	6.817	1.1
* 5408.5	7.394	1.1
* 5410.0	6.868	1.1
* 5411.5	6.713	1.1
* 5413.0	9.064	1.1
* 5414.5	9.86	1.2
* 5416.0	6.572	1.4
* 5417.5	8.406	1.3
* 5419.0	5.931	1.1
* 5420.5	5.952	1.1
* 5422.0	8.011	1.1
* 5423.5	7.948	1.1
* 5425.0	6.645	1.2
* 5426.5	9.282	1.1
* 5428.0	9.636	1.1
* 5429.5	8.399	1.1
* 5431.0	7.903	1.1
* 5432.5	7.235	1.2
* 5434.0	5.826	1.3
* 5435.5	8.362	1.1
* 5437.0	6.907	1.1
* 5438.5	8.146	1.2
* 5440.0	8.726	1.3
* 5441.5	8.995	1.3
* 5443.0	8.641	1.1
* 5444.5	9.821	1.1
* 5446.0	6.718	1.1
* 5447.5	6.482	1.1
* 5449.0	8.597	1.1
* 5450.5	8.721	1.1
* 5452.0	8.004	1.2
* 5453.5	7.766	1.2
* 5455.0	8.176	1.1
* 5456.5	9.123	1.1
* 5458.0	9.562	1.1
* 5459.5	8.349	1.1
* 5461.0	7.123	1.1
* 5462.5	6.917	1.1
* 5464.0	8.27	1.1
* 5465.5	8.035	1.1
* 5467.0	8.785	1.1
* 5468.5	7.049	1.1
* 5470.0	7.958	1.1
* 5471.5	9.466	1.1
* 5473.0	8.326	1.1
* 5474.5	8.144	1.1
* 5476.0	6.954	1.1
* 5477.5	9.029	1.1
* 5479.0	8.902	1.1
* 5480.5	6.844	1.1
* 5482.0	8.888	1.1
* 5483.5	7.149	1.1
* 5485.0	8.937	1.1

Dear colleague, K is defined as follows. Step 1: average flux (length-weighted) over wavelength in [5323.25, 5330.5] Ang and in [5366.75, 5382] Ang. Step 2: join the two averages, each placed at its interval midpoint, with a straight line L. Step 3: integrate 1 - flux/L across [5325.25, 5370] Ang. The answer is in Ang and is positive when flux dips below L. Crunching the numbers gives -2.8 Ang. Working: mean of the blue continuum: 6.9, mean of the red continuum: 8.45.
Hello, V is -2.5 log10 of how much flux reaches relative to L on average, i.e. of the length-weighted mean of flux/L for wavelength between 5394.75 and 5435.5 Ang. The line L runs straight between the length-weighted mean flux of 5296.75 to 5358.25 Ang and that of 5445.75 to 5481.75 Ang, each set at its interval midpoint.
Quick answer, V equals 0.05 mag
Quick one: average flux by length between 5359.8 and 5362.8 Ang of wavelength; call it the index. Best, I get 7.62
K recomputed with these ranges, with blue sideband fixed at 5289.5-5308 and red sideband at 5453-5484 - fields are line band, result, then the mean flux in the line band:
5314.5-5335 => 1.20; 7.48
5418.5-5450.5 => 0.97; 7.85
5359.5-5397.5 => -1.01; 8.24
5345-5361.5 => -0.27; 8.12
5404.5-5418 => 0.48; 7.78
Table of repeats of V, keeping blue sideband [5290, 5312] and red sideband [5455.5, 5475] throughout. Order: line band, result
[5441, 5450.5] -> 0.00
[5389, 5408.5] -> 0.03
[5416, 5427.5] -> 0.10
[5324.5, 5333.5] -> 0.16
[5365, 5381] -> -0.05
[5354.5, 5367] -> -0.05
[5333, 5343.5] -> -0.08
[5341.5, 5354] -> 0.01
